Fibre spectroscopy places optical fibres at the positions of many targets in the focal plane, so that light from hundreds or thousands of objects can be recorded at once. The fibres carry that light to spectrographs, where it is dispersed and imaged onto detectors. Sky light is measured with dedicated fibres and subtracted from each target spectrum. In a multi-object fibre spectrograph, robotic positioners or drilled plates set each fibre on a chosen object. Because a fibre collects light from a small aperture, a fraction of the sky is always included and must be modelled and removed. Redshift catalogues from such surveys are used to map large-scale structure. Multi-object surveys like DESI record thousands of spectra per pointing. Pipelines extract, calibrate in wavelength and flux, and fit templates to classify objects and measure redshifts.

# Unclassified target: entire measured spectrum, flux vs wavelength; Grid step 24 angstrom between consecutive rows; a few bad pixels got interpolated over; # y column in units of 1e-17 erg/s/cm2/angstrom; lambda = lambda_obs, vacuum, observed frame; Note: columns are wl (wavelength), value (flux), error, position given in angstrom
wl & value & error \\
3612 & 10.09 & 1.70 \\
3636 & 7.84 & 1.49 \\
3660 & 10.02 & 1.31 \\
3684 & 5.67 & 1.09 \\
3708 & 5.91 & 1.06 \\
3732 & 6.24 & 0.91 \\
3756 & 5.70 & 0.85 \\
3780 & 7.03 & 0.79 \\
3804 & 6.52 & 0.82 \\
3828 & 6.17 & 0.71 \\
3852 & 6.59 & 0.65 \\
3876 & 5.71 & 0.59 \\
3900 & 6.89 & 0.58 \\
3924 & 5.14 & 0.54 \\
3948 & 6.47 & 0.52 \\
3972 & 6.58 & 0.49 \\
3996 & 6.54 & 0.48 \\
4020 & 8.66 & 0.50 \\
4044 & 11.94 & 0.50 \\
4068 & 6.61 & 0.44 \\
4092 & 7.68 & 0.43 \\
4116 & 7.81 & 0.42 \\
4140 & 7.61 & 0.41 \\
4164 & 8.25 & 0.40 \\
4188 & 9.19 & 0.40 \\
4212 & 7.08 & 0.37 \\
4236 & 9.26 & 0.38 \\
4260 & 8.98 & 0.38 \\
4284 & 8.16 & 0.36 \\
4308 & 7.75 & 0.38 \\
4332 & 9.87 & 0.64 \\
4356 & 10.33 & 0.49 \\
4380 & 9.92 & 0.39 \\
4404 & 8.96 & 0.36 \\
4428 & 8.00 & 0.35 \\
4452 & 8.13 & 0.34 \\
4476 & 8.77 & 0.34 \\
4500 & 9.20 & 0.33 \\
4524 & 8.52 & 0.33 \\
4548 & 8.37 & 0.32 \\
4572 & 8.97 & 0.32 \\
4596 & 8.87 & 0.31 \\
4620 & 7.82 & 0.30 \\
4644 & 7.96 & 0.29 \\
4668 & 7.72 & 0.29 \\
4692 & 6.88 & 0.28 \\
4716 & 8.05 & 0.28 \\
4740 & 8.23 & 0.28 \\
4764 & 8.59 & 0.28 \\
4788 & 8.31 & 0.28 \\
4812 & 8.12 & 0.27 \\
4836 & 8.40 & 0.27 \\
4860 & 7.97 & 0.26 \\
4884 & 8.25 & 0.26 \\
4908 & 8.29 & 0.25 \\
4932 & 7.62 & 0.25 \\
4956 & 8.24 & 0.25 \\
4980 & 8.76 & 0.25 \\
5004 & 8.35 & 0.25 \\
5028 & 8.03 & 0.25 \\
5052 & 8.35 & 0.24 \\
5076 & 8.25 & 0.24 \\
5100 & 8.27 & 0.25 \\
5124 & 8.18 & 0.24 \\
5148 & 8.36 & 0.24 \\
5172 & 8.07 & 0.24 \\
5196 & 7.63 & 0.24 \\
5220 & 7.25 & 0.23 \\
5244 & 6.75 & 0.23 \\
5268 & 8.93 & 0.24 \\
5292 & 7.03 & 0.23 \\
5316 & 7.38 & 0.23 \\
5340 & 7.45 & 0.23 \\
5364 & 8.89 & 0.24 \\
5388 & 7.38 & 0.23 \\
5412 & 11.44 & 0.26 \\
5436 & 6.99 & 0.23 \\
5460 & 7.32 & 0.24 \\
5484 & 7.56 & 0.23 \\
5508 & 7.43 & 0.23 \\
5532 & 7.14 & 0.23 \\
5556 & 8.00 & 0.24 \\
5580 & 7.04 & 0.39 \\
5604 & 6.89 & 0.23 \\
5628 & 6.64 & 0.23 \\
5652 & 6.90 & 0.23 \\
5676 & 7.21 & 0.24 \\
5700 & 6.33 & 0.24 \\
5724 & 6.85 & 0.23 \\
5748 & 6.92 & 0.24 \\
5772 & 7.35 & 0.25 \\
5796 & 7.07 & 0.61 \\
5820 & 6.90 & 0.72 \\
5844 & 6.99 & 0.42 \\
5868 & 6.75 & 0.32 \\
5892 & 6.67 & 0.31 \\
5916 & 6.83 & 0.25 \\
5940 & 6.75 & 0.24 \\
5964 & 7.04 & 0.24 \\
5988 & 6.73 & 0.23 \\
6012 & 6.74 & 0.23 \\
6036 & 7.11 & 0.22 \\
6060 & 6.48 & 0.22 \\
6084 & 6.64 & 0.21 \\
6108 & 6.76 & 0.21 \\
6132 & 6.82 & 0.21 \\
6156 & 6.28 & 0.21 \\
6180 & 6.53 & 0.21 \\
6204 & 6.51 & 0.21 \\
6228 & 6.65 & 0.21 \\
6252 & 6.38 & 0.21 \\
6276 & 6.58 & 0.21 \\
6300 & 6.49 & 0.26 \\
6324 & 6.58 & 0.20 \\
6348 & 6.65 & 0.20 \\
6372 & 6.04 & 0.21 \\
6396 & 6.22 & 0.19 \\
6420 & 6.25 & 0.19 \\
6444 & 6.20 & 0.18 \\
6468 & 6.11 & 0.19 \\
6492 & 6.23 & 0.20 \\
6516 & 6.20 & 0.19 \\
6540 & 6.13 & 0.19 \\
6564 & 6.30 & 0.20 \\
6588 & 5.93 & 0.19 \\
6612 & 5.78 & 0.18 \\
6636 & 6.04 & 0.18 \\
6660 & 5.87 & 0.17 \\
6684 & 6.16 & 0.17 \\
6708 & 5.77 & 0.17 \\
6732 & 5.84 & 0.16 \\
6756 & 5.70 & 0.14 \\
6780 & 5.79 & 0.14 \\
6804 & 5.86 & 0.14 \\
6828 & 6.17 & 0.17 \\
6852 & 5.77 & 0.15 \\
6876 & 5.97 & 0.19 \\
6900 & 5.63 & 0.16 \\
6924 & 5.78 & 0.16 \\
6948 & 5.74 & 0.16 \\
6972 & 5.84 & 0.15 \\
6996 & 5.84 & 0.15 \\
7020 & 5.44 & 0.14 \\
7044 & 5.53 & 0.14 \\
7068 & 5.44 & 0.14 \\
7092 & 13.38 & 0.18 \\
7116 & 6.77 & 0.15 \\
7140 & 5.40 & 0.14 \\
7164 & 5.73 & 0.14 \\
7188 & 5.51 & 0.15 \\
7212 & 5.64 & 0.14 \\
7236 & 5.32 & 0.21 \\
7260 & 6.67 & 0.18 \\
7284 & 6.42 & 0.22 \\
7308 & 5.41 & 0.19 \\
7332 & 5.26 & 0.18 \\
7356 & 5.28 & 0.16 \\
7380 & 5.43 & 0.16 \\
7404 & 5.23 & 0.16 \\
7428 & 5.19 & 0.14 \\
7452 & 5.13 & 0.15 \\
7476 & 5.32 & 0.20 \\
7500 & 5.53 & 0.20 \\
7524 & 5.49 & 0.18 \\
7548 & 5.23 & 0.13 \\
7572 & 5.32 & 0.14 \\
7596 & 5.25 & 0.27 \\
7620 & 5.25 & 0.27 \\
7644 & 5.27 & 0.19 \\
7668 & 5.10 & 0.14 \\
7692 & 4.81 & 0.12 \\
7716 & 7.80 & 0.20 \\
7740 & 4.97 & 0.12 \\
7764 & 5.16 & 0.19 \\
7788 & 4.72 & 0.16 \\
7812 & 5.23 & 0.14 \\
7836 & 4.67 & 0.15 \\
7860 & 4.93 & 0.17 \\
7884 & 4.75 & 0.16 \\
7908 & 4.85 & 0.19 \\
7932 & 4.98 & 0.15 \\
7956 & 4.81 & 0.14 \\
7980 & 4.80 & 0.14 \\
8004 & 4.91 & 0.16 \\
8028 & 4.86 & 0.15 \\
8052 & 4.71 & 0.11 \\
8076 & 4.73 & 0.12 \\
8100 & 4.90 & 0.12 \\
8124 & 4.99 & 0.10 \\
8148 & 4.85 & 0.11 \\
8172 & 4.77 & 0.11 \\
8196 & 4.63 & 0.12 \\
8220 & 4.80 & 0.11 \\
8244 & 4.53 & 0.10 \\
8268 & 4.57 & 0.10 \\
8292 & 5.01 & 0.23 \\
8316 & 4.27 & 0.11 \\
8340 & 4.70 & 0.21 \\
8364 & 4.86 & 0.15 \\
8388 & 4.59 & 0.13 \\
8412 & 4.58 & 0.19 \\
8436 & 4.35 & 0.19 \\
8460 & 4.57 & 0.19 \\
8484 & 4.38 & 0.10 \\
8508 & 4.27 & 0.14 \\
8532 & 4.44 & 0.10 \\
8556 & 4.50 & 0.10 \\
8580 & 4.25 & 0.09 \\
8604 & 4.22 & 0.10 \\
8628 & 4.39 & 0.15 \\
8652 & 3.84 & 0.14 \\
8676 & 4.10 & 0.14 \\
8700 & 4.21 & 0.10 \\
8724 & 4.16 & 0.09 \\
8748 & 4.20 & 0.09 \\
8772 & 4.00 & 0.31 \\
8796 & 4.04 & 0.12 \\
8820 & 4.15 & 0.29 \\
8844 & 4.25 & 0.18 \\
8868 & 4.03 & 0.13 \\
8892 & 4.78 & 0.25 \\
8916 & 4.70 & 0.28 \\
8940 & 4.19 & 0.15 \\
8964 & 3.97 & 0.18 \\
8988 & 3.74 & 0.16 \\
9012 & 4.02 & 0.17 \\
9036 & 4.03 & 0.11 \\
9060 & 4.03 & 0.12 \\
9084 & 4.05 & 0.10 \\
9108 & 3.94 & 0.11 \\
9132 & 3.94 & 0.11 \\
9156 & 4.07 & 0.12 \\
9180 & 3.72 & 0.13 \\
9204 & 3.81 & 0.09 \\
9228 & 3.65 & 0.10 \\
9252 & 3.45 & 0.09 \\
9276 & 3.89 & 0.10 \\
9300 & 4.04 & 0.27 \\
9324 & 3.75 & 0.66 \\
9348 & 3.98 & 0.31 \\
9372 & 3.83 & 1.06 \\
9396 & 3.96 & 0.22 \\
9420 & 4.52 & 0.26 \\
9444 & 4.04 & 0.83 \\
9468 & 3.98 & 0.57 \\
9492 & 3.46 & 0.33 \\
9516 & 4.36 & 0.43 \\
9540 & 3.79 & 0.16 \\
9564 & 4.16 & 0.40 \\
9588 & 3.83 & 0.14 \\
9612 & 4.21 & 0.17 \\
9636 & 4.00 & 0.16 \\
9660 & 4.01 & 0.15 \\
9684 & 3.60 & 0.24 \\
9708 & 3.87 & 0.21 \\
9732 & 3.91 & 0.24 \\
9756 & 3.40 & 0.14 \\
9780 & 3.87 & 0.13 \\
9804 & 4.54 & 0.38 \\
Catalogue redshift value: 0.08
